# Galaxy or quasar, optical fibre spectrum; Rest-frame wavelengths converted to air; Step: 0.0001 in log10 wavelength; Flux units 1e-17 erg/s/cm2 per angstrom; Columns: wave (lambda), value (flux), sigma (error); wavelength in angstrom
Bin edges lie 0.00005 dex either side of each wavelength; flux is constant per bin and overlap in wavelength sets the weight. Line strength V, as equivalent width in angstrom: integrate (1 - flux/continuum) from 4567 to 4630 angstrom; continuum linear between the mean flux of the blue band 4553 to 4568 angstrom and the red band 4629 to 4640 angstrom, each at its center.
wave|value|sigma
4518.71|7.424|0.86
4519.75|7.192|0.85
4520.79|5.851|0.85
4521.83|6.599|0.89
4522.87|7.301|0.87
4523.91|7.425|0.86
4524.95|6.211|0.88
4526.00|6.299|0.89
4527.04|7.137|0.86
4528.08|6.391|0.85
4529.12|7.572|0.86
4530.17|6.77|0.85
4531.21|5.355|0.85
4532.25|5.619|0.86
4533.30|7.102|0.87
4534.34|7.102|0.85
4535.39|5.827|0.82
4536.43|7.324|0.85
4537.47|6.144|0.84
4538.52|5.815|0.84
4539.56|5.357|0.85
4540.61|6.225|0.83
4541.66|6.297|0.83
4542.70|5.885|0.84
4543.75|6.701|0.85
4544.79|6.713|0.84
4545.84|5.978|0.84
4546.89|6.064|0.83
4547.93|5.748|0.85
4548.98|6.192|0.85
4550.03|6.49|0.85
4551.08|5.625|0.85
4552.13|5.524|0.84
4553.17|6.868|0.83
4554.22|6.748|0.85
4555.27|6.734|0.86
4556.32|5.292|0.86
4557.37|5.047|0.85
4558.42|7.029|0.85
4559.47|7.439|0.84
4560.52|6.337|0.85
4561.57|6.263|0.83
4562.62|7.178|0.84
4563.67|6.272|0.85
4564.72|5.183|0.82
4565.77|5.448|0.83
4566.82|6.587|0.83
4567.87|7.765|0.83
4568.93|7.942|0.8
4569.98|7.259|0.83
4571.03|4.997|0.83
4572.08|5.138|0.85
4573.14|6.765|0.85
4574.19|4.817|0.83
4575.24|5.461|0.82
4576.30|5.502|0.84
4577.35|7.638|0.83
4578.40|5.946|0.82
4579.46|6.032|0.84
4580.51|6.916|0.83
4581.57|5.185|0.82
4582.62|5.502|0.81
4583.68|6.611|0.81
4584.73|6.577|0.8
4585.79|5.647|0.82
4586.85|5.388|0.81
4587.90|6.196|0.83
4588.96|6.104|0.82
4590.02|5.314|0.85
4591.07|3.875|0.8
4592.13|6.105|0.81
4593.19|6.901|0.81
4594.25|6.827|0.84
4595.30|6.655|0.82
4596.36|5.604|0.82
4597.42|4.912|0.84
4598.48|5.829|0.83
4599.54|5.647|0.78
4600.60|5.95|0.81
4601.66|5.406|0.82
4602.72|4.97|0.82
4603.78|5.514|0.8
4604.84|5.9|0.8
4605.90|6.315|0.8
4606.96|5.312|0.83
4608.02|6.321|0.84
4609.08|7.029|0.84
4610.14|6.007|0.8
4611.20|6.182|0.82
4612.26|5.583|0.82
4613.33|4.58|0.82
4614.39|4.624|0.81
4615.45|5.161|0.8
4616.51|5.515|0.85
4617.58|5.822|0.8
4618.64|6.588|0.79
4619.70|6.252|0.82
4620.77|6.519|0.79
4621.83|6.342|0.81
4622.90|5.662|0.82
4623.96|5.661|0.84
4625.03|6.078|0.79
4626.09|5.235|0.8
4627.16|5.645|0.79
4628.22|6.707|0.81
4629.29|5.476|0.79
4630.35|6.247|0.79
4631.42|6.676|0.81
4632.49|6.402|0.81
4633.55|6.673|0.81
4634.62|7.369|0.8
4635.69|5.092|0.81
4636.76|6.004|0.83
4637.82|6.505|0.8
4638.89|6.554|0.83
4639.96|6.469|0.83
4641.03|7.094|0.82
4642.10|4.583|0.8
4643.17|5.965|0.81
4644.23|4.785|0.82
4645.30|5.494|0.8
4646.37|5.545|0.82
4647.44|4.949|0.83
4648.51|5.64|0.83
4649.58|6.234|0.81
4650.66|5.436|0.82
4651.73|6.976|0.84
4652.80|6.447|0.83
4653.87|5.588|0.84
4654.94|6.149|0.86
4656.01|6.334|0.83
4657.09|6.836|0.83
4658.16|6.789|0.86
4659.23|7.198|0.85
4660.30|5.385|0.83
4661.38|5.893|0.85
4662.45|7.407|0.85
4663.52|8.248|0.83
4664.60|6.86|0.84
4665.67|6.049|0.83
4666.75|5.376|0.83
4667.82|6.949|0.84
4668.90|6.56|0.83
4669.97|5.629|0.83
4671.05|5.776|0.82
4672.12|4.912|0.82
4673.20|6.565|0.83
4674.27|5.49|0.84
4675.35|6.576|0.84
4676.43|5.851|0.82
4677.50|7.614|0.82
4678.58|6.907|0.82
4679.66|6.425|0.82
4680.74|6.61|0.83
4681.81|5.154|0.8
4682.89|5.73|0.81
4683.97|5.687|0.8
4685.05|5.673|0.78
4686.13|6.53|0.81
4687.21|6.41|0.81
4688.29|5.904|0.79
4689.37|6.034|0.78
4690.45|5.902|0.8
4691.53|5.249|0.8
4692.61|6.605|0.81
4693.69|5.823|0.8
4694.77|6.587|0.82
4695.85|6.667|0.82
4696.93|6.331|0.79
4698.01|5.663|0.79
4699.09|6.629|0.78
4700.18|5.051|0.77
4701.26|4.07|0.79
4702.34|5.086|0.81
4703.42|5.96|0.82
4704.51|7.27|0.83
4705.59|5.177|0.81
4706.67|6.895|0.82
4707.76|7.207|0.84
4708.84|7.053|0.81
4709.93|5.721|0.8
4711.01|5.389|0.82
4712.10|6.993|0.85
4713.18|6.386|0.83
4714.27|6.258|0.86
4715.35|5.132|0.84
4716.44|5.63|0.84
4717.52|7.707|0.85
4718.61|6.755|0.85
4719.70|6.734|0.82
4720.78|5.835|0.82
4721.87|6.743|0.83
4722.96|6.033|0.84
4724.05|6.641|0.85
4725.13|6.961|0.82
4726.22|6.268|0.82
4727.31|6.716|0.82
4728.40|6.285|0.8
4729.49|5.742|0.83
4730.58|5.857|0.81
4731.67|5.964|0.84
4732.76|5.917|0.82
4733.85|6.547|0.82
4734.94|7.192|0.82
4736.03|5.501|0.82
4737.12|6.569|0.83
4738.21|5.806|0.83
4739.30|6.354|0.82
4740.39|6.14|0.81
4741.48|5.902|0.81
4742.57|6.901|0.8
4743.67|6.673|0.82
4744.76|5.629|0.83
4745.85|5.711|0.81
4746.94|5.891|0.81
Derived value 4.2 angstrom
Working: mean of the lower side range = 6.37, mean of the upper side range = 6.33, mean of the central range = 5.93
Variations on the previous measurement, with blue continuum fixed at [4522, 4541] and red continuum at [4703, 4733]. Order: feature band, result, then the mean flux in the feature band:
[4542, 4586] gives 1.72 angstrom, 6.22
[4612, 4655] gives 3.35 angstrom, 5.91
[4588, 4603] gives 1.62 angstrom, 5.74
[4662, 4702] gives 1.42 angstrom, 6.14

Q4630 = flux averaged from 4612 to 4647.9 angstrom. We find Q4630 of 5.88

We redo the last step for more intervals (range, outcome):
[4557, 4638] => 6.01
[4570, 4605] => 5.83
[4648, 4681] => 6.34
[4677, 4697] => 6.2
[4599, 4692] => 6.04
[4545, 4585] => 6.21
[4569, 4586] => 6.06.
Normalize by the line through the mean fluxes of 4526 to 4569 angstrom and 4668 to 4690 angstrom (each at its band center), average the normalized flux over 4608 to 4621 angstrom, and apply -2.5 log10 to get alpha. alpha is 0.07 mag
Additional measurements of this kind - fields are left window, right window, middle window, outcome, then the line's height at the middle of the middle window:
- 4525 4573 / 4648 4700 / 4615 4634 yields 0.04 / 6.27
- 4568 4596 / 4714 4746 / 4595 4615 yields 0.08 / 6.1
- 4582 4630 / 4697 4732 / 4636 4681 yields -0.04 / 6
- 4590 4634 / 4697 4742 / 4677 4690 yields -0.02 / 6.08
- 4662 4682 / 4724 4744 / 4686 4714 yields 0.04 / 6.35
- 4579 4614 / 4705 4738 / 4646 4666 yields -0.04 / 6.07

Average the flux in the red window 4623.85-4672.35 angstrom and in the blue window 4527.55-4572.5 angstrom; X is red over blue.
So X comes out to 0.97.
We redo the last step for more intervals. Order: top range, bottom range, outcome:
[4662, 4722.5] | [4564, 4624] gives 1.05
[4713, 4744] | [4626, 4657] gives 1.05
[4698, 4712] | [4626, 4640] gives 0.96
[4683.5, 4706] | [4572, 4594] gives 1.00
